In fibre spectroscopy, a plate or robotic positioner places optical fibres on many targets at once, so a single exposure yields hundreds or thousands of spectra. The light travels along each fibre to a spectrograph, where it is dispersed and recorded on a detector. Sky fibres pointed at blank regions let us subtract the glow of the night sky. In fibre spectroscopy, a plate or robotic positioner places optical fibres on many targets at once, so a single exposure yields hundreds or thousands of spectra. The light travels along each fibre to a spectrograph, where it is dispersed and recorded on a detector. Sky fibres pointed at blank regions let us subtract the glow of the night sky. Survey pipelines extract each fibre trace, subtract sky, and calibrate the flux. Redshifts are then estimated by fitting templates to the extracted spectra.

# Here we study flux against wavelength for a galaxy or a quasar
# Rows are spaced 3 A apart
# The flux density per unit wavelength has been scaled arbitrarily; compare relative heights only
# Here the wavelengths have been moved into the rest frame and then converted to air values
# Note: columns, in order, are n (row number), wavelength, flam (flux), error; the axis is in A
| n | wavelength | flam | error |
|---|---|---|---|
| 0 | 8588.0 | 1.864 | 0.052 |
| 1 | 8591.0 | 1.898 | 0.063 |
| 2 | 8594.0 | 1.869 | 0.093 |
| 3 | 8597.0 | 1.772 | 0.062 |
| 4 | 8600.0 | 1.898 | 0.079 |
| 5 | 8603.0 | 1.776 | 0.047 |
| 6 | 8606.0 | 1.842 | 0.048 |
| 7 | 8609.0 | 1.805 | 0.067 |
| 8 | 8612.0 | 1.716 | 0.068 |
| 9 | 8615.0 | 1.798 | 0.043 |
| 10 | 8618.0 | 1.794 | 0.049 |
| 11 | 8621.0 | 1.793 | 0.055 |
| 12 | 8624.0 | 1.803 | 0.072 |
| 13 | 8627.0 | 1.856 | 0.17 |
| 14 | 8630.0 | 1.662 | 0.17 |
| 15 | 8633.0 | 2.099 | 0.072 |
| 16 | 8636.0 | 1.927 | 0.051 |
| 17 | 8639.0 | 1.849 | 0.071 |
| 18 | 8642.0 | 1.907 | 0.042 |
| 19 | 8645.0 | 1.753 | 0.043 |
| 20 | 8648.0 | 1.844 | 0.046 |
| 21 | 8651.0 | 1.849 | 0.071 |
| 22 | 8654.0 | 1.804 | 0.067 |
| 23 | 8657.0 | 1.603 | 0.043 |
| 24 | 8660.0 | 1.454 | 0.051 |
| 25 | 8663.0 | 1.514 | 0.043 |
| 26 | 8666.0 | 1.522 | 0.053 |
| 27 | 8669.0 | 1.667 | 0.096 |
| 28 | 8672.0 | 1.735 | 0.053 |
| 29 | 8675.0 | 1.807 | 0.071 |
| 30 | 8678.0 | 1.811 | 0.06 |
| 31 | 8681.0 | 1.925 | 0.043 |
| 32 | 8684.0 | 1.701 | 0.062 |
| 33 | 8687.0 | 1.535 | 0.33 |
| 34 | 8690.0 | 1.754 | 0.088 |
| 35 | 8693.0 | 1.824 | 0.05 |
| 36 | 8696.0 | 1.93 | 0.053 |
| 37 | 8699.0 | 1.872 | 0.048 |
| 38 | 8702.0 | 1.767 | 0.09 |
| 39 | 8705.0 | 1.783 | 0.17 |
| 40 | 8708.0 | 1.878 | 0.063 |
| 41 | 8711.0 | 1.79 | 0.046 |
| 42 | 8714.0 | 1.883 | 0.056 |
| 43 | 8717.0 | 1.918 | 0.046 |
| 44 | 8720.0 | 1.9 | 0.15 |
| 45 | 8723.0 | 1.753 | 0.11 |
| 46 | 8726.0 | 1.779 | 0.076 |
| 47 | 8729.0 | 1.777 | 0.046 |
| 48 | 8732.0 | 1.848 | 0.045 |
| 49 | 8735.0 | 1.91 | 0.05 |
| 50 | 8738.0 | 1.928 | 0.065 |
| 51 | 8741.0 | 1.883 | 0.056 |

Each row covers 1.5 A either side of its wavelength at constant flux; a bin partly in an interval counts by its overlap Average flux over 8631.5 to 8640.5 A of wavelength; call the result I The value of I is 1.96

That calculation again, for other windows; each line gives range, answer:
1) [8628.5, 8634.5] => 1.88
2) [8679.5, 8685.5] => 1.81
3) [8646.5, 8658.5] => 1.78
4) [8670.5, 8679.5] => 1.78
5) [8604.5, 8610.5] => 1.82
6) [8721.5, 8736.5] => 1.81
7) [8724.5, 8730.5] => 1.78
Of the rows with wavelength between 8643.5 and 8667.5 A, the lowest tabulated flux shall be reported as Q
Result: 1.454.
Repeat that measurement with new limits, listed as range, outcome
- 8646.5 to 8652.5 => 1.844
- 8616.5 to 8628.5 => 1.793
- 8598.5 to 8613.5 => 1.716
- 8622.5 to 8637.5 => 1.662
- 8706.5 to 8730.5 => 1.753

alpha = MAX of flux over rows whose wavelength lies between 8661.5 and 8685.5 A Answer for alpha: 1.925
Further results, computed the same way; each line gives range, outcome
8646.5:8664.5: 1.849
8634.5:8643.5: 1.927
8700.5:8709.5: 1.878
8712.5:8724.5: 1.918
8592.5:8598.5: 1.869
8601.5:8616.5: 1.842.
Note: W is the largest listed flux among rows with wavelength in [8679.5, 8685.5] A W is 1.925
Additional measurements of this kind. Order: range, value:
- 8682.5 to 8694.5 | 1.824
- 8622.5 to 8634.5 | 2.099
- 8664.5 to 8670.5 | 1.667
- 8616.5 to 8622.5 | 1.794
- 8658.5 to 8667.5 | 1.522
